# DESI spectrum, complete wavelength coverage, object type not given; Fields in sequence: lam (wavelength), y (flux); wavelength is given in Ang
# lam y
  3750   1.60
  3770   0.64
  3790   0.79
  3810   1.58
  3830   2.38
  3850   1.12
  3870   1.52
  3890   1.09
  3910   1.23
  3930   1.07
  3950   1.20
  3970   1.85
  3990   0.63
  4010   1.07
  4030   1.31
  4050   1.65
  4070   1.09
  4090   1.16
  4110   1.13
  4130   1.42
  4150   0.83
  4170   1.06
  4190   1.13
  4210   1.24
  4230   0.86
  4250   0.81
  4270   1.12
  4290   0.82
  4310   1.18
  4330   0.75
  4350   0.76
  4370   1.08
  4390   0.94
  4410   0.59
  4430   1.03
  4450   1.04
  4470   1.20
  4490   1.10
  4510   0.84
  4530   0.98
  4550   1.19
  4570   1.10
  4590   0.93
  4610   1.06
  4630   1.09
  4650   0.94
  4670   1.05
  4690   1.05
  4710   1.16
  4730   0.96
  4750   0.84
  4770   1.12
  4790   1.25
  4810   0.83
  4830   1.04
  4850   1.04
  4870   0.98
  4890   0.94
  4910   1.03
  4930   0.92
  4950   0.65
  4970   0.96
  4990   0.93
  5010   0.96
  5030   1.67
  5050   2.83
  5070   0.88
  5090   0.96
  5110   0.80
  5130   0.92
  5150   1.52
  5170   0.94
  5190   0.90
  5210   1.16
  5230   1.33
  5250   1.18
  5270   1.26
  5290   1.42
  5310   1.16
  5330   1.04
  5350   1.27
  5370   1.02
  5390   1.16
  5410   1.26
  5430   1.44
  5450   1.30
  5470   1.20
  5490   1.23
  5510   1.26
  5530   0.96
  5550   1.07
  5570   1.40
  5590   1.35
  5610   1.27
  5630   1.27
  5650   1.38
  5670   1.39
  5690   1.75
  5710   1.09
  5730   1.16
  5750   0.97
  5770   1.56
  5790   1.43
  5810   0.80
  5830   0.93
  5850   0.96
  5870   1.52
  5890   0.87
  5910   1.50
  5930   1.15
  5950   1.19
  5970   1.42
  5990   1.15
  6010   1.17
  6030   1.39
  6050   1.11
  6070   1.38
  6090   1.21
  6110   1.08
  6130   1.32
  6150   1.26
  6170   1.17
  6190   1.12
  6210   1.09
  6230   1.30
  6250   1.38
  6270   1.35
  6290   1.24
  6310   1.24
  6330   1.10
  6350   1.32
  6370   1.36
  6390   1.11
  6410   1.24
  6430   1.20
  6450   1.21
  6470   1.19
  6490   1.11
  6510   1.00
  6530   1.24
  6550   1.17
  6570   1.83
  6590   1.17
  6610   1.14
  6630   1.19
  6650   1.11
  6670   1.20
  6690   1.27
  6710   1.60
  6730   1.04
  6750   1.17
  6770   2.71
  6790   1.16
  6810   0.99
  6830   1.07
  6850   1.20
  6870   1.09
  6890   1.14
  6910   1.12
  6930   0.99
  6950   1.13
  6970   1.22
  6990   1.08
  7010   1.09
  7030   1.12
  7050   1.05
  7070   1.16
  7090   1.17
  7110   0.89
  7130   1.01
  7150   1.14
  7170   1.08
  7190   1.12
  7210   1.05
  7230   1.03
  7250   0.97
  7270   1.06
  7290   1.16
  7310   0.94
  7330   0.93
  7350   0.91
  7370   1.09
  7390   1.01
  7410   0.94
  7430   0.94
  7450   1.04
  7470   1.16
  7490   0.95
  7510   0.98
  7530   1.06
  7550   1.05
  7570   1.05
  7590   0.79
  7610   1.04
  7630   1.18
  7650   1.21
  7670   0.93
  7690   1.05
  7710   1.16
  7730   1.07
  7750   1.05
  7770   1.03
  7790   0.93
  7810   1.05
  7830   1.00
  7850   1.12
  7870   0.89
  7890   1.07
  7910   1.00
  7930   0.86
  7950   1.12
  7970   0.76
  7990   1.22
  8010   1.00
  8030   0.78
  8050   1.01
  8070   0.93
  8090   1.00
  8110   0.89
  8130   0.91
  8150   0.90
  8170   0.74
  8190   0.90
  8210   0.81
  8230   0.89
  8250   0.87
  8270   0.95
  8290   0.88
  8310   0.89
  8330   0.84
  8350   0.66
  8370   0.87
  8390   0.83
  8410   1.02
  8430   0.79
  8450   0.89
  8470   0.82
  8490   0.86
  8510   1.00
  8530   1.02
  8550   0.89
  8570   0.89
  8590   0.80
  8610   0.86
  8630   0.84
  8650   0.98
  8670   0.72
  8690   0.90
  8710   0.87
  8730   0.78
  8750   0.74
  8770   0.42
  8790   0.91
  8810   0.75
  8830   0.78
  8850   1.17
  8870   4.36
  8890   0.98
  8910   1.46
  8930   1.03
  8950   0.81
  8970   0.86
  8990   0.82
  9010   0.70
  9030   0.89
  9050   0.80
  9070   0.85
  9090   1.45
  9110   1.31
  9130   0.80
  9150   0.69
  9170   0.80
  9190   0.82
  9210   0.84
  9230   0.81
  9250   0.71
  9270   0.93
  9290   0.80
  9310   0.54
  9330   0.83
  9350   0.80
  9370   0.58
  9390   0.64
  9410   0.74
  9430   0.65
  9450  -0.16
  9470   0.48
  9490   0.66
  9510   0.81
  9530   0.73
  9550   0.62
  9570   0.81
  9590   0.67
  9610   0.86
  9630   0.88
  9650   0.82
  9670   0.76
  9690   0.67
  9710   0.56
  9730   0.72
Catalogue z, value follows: 0.352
